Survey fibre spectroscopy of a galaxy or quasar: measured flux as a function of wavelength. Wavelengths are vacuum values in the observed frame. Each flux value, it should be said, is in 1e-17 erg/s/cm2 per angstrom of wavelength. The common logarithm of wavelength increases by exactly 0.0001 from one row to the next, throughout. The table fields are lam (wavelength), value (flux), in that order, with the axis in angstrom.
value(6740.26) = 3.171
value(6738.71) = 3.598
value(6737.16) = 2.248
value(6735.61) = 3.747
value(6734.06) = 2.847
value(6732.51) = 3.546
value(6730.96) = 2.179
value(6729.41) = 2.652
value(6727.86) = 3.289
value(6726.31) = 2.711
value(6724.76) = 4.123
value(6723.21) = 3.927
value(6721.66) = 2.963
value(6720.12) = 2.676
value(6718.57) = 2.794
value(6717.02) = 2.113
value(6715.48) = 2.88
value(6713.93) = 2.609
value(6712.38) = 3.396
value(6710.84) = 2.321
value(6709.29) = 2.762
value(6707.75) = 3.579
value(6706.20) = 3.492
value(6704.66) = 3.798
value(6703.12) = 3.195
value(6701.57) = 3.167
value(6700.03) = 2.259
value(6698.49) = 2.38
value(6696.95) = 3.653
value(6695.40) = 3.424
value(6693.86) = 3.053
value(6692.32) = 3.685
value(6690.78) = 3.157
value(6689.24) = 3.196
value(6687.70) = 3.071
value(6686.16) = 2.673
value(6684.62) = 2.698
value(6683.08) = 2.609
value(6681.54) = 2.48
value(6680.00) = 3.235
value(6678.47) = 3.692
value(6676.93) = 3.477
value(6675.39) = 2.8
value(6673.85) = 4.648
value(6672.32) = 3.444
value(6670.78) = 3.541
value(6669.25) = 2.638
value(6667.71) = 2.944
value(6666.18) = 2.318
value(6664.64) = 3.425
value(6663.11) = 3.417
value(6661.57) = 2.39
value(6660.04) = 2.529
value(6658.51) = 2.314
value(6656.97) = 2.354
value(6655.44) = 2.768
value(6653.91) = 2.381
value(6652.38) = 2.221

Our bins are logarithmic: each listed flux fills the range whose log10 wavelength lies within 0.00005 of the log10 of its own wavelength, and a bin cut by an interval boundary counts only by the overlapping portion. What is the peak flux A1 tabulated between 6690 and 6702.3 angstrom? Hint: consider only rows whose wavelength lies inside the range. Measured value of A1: 3.685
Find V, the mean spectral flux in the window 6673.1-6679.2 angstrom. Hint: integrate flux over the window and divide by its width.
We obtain 3.65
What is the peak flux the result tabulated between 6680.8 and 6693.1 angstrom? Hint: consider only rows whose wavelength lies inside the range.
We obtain 3.685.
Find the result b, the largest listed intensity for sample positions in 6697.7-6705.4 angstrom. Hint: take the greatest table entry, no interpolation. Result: 3.798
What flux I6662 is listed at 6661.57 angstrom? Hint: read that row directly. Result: 2.39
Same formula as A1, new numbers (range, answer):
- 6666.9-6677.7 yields 4.648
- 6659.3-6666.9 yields 3.425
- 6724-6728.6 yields 4.123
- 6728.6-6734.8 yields 3.546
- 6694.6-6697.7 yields 3.653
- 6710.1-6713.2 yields 3.396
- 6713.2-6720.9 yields 2.88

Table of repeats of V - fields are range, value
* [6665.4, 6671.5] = 2.86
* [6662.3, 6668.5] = 3.02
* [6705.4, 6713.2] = 3.11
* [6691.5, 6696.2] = 3.38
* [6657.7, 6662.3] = 2.41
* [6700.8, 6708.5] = 3.44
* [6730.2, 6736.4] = 3.08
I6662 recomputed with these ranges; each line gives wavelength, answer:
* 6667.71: 2.944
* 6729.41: 2.652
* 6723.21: 3.927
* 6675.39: 2.8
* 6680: 3.235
